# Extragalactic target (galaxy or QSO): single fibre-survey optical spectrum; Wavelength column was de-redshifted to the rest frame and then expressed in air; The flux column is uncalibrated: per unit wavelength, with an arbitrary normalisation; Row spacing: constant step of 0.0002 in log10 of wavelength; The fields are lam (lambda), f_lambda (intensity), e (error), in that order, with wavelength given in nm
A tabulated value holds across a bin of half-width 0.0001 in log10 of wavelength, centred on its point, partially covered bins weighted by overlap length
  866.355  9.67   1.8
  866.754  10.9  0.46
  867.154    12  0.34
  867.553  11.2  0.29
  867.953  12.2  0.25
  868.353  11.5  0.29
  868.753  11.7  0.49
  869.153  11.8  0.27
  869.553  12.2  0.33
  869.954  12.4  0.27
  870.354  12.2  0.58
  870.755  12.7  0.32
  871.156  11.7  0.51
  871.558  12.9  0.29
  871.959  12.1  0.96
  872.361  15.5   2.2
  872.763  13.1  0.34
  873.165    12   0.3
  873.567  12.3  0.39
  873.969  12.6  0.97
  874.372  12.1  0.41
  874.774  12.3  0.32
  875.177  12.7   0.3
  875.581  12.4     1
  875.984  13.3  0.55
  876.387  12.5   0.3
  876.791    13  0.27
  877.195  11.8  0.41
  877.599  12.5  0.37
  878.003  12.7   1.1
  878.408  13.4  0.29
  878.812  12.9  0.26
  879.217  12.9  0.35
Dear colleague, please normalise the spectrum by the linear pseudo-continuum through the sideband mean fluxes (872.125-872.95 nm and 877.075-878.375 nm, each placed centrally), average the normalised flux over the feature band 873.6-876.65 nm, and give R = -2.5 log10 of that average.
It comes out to 0.07 mag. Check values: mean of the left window 14.2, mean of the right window 12.5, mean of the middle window 12.6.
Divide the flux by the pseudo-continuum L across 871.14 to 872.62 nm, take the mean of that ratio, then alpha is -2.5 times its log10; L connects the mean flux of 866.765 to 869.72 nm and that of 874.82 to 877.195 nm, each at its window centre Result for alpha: -0.09 mag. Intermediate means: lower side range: 11.7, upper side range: 12.7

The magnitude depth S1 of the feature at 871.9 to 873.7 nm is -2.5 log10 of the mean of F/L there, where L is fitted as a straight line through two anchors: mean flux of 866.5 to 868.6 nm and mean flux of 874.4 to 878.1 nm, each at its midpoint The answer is -0.083 mag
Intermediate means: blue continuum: 11.5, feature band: 13.1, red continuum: 12.6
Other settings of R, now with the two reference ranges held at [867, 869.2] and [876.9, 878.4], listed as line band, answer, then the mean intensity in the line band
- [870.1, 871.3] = -0.027 mag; 12.2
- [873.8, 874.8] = -0.009 mag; 12.3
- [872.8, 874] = -0.019 mag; 12.4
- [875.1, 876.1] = -0.036 mag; 12.8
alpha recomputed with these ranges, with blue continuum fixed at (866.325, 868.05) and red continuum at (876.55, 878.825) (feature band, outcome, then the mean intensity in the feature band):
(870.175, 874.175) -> -0.07 mag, 12.7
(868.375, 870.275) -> -0.04 mag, 12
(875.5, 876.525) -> -0.03 mag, 12.8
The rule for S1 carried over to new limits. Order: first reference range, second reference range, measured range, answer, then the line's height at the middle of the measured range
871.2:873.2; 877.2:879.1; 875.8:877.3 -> 0.01 mag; 12.9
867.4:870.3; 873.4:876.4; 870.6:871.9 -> -0.02 mag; 12.1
